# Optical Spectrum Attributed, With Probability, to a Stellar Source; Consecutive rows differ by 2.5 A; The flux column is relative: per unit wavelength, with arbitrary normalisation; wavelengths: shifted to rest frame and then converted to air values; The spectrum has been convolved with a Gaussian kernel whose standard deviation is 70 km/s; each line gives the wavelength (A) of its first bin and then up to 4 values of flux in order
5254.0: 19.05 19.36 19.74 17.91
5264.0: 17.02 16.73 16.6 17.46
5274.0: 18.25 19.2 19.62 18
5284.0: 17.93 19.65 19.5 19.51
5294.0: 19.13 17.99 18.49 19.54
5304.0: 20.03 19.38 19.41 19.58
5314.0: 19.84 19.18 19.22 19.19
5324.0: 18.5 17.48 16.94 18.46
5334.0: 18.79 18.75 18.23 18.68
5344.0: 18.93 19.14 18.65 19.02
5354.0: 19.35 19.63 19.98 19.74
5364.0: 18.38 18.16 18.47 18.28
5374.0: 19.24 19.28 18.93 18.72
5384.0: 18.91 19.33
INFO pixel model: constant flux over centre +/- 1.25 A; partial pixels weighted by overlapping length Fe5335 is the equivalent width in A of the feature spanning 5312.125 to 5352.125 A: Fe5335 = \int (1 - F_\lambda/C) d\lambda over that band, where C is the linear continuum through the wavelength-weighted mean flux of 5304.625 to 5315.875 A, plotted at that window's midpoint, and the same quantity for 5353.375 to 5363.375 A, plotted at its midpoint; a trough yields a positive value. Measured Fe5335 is 1.8 A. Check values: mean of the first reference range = 19.6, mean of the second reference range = 19.6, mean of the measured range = 18.7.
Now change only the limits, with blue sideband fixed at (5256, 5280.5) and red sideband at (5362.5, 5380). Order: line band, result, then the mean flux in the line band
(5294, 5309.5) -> -0.7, 19.1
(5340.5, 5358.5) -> -0.5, 19.1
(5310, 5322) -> -0.7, 19.4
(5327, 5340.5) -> 0.2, 18.2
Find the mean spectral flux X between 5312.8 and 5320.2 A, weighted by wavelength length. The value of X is 19.4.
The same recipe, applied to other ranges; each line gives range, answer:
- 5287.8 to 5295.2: 19.4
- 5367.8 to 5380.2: 18.8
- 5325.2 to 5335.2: 17.9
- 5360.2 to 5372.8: 18.6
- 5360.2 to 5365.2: 19.1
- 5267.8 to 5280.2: 18.2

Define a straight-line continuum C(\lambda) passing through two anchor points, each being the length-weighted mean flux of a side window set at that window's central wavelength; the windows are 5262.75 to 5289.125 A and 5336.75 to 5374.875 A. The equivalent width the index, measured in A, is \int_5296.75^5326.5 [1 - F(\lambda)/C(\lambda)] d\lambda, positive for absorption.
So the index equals -1.1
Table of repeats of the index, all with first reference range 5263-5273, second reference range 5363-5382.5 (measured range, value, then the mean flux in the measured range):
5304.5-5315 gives -1.14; 19.6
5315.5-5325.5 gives -0.64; 19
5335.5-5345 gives -0.25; 18.6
